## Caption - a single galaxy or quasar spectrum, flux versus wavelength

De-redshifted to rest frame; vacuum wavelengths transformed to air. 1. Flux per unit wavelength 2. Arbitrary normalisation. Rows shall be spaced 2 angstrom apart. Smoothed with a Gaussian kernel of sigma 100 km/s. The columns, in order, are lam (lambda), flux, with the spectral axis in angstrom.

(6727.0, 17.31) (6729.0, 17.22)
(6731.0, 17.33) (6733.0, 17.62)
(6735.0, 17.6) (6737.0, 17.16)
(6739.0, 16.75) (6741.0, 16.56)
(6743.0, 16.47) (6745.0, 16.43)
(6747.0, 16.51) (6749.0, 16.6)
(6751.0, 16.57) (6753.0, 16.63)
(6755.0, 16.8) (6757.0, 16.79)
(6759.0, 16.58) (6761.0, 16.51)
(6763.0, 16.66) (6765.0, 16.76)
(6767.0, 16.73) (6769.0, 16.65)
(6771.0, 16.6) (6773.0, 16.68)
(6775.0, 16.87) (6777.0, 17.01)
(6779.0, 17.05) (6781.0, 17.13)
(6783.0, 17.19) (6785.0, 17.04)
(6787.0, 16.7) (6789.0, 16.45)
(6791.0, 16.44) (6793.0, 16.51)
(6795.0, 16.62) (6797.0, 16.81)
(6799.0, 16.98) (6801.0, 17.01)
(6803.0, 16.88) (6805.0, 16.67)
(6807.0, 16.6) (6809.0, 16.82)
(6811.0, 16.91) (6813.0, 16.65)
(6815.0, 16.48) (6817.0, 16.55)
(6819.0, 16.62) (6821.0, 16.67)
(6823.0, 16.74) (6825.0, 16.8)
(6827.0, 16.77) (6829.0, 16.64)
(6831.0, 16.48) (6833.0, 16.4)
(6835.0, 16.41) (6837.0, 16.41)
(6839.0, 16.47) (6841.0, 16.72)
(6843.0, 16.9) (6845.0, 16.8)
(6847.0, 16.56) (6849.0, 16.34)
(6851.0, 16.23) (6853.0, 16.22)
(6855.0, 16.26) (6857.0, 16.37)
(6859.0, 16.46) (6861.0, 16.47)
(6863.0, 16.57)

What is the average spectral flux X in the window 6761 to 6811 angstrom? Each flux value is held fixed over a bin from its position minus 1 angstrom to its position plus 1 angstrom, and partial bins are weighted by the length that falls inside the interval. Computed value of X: 16.8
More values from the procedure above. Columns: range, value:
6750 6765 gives 16.7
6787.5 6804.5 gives 16.7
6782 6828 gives 16.7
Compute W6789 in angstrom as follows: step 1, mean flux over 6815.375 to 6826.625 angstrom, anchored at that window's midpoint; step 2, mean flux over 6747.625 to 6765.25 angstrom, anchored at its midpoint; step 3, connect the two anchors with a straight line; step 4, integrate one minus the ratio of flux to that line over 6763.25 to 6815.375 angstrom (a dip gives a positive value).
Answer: -0.4 angstrom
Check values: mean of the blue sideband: 16.6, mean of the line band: 16.8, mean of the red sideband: 16.7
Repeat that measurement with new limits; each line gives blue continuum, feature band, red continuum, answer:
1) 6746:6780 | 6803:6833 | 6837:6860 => -0.2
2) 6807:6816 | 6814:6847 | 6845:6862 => -0.1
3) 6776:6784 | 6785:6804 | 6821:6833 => 0.3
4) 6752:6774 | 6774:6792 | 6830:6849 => -0.3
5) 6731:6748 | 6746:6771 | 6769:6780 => 0.3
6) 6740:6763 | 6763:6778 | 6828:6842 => -0.2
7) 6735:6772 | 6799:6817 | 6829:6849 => -0.2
